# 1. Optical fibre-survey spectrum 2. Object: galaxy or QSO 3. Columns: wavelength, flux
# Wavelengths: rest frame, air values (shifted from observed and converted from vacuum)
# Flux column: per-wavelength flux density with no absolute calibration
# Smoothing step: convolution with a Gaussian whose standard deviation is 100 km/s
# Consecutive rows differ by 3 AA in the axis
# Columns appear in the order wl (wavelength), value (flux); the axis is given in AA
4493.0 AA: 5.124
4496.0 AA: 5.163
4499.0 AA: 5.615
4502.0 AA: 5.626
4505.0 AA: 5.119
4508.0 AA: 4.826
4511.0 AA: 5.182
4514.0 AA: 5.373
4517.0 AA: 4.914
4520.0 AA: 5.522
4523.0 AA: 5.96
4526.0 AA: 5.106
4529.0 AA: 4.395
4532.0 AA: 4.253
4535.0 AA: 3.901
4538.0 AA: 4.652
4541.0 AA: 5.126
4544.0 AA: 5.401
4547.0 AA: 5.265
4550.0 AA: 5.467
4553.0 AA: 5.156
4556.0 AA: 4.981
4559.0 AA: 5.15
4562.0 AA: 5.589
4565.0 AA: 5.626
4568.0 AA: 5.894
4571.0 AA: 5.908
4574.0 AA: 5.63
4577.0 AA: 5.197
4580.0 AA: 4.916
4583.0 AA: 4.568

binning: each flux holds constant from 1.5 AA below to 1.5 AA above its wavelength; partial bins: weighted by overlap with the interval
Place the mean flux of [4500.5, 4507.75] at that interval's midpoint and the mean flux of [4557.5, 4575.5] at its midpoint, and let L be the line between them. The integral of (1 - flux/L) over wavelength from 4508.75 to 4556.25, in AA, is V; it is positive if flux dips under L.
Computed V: 3.48 AA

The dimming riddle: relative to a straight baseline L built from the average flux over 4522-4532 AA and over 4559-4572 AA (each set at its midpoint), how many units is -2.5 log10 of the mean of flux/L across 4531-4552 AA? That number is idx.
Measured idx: 0.08 mag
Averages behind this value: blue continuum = 4.98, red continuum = 5.68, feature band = 4.89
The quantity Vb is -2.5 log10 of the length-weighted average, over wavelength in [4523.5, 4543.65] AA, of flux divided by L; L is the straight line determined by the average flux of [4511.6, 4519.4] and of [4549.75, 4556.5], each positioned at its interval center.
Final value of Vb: 0.11 mag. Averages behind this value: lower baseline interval 5.19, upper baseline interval 5.18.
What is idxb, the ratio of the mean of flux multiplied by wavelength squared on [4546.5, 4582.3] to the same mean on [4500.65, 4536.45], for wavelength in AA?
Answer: 1.10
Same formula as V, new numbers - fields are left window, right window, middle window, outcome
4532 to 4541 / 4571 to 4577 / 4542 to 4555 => -1.4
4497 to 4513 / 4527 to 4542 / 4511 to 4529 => -1.5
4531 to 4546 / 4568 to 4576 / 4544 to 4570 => -0.6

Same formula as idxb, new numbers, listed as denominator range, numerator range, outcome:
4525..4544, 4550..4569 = 1.18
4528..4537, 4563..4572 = 1.40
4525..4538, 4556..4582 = 1.25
